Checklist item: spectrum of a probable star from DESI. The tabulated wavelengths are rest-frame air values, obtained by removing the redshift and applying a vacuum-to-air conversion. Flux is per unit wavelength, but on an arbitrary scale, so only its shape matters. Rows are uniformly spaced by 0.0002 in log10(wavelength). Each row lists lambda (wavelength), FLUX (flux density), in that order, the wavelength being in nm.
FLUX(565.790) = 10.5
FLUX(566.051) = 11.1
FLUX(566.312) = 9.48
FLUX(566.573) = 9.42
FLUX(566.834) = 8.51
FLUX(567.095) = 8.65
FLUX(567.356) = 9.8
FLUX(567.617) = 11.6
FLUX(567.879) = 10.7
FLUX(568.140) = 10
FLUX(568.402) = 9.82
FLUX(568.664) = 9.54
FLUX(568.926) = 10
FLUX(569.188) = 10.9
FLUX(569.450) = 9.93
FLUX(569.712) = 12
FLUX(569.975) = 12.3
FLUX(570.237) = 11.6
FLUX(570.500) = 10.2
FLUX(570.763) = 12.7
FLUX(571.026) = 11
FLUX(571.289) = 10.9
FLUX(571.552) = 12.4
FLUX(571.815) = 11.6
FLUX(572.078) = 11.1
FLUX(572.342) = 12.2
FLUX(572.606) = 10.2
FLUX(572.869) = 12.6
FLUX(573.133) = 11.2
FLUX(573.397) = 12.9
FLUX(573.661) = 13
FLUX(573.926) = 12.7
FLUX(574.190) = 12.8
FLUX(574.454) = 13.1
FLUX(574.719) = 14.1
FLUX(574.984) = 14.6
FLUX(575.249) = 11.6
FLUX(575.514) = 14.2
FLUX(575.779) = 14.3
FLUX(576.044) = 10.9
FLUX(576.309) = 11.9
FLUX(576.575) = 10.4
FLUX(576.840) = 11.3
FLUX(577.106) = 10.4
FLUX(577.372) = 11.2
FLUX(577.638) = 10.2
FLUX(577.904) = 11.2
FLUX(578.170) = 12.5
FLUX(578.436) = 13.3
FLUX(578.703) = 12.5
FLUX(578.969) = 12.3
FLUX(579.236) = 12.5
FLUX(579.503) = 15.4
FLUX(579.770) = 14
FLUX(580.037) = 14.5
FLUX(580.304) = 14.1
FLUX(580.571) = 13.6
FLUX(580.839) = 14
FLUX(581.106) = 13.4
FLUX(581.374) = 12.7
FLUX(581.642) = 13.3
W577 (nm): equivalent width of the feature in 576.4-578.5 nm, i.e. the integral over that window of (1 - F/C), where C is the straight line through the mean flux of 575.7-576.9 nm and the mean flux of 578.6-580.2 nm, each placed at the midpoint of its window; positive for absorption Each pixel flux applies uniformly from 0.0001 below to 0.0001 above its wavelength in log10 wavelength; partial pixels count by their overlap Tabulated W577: 0.192 nm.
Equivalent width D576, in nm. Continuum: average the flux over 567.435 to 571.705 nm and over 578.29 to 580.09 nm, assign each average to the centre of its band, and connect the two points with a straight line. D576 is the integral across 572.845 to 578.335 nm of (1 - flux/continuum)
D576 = 0.11 nm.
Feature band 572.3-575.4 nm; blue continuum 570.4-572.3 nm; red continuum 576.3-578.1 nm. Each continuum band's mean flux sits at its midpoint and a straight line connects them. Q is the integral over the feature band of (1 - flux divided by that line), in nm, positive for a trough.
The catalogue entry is -0.378 nm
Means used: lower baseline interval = 11.5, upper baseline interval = 10.9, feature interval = 12.6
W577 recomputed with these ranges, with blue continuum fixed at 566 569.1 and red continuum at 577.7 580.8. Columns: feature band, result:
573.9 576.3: -0.22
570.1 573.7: -0.17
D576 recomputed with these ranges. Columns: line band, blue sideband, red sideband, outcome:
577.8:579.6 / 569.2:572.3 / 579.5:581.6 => 0.08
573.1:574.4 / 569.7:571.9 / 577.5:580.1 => -0.07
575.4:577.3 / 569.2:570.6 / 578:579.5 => 0.08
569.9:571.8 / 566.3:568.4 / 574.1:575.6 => -0.02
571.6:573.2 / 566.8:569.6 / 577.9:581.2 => -0.04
